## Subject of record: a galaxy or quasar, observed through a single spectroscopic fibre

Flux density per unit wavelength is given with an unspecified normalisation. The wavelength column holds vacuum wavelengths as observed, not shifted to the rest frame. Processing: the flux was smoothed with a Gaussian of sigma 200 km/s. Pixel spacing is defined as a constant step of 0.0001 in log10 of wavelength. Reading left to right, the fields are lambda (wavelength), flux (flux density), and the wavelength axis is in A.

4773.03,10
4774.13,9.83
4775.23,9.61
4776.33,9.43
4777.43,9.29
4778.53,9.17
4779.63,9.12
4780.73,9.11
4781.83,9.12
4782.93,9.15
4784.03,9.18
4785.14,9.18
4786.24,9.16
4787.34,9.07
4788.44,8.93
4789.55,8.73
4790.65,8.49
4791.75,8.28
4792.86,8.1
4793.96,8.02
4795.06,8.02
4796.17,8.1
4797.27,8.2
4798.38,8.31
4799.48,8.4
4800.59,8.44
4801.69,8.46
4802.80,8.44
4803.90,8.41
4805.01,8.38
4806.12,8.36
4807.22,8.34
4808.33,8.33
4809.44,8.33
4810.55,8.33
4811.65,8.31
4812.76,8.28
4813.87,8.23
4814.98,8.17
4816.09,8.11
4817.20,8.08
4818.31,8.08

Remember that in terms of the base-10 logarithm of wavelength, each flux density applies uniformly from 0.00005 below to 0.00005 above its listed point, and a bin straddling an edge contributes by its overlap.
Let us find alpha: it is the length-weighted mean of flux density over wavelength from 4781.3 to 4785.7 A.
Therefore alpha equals 9.15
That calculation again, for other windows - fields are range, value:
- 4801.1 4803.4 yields 8.48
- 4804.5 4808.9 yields 8.35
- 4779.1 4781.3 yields 9.12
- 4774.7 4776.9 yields 9.52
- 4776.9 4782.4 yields 9.17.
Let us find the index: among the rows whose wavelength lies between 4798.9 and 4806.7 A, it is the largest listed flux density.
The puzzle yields 8.46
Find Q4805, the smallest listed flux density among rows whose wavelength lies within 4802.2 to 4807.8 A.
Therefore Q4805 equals 8.34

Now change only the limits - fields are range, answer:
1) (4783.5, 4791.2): 8.49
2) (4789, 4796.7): 8.02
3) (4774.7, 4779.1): 9.17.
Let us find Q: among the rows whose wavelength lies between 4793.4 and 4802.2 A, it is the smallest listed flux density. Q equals 8.02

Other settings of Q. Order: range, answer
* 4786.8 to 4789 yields 8.93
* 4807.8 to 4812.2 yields 8.31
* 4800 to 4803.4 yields 8.44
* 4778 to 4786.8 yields 9.11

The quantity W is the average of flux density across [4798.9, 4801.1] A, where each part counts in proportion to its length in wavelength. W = 8.42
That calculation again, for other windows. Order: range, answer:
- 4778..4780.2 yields 9.15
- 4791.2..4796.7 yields 8.1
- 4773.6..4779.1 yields 9.46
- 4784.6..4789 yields 9.08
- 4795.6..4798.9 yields 8.19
